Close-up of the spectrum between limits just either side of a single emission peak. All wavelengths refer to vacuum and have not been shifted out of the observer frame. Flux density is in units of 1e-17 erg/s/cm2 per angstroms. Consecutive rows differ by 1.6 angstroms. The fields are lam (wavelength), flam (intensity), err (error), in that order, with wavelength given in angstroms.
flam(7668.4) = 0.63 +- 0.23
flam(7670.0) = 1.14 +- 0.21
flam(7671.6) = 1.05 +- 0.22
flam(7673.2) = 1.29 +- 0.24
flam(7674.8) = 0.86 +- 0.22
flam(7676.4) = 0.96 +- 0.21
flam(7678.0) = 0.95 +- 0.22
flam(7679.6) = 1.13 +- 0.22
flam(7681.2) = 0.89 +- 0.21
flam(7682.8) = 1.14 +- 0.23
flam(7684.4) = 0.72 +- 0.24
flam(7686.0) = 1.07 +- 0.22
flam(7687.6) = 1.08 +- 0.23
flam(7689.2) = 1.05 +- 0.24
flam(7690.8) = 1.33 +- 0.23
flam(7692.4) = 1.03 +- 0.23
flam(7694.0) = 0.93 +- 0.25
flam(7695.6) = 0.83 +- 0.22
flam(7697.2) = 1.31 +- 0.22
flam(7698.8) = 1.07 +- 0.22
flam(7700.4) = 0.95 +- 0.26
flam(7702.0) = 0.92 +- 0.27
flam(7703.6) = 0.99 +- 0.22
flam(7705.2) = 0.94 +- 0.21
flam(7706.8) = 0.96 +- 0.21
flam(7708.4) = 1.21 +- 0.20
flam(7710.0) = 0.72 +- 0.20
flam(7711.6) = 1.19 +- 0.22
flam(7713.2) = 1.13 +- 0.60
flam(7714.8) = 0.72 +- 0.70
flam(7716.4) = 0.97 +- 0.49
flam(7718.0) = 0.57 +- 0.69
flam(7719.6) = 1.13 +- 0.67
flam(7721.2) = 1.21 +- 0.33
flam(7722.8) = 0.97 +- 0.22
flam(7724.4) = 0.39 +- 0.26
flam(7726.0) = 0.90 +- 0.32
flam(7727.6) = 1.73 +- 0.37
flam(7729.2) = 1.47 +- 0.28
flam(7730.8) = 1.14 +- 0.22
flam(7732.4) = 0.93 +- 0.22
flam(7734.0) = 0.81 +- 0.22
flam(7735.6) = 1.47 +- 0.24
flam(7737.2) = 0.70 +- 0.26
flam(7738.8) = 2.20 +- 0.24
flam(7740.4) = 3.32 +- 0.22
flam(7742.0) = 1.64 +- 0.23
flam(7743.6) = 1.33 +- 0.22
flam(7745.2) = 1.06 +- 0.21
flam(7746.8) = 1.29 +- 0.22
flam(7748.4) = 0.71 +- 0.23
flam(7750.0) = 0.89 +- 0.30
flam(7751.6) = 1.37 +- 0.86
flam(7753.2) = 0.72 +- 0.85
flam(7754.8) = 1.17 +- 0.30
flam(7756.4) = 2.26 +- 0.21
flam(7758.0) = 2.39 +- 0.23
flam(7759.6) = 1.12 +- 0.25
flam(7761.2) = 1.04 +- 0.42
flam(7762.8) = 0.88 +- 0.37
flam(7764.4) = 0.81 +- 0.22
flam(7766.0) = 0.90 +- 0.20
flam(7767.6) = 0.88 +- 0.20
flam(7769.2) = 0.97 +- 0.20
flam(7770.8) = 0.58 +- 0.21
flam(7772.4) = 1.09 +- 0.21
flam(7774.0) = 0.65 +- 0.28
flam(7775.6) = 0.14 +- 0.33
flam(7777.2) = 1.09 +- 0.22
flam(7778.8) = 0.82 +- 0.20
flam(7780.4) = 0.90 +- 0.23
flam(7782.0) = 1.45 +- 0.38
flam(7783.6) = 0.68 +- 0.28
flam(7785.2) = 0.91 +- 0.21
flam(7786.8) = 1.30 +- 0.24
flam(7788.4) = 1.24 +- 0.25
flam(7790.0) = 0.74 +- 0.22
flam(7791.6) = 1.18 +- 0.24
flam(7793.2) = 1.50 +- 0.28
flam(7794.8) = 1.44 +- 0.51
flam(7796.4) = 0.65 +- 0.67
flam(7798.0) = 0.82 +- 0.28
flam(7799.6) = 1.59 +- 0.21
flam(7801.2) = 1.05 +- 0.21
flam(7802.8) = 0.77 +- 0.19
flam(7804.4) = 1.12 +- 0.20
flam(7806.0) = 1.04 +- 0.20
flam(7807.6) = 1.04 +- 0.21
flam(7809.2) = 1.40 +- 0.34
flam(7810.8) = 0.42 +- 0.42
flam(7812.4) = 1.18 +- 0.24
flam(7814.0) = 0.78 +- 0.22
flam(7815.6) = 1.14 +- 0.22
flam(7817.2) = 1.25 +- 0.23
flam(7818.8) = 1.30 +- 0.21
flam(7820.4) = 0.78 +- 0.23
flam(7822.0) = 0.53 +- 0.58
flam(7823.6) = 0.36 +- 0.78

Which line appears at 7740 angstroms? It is [S II] 6716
